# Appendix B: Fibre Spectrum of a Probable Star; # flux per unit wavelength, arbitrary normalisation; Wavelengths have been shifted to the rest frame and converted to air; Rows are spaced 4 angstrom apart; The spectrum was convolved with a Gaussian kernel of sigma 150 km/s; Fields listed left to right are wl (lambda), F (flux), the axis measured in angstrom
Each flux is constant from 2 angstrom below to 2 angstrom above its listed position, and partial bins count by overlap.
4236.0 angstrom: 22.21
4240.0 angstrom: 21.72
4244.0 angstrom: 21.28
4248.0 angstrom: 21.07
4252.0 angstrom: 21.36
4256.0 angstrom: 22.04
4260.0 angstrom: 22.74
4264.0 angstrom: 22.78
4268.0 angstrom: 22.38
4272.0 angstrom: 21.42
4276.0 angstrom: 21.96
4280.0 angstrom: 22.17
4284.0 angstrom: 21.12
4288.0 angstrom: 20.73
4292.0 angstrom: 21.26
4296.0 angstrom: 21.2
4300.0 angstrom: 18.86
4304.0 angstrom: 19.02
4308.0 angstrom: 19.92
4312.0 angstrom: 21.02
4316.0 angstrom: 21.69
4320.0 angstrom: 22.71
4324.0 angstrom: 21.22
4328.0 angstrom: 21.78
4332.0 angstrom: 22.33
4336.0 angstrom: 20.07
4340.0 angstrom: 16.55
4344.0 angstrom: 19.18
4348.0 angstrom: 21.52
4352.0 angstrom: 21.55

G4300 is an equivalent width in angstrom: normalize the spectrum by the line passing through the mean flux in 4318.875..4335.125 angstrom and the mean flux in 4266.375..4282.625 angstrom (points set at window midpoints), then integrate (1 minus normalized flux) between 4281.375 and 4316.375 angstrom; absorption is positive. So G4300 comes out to 2.21 angstrom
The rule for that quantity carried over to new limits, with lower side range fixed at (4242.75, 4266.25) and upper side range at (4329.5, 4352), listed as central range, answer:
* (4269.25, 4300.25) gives 0.0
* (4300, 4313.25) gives 0.7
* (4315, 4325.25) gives -0.7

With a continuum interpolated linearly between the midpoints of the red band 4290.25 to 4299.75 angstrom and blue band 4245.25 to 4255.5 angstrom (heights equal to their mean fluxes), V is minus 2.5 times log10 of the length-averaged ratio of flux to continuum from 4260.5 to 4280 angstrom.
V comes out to -0.05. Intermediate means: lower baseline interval 21.3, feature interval 22.2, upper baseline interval 20.8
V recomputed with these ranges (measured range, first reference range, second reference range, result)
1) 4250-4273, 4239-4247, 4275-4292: -0.04 mag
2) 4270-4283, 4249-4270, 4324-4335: 0.01 mag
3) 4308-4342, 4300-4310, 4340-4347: -0.10 mag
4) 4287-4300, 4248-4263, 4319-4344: 0.03 mag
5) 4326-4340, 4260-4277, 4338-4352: -0.04 mag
